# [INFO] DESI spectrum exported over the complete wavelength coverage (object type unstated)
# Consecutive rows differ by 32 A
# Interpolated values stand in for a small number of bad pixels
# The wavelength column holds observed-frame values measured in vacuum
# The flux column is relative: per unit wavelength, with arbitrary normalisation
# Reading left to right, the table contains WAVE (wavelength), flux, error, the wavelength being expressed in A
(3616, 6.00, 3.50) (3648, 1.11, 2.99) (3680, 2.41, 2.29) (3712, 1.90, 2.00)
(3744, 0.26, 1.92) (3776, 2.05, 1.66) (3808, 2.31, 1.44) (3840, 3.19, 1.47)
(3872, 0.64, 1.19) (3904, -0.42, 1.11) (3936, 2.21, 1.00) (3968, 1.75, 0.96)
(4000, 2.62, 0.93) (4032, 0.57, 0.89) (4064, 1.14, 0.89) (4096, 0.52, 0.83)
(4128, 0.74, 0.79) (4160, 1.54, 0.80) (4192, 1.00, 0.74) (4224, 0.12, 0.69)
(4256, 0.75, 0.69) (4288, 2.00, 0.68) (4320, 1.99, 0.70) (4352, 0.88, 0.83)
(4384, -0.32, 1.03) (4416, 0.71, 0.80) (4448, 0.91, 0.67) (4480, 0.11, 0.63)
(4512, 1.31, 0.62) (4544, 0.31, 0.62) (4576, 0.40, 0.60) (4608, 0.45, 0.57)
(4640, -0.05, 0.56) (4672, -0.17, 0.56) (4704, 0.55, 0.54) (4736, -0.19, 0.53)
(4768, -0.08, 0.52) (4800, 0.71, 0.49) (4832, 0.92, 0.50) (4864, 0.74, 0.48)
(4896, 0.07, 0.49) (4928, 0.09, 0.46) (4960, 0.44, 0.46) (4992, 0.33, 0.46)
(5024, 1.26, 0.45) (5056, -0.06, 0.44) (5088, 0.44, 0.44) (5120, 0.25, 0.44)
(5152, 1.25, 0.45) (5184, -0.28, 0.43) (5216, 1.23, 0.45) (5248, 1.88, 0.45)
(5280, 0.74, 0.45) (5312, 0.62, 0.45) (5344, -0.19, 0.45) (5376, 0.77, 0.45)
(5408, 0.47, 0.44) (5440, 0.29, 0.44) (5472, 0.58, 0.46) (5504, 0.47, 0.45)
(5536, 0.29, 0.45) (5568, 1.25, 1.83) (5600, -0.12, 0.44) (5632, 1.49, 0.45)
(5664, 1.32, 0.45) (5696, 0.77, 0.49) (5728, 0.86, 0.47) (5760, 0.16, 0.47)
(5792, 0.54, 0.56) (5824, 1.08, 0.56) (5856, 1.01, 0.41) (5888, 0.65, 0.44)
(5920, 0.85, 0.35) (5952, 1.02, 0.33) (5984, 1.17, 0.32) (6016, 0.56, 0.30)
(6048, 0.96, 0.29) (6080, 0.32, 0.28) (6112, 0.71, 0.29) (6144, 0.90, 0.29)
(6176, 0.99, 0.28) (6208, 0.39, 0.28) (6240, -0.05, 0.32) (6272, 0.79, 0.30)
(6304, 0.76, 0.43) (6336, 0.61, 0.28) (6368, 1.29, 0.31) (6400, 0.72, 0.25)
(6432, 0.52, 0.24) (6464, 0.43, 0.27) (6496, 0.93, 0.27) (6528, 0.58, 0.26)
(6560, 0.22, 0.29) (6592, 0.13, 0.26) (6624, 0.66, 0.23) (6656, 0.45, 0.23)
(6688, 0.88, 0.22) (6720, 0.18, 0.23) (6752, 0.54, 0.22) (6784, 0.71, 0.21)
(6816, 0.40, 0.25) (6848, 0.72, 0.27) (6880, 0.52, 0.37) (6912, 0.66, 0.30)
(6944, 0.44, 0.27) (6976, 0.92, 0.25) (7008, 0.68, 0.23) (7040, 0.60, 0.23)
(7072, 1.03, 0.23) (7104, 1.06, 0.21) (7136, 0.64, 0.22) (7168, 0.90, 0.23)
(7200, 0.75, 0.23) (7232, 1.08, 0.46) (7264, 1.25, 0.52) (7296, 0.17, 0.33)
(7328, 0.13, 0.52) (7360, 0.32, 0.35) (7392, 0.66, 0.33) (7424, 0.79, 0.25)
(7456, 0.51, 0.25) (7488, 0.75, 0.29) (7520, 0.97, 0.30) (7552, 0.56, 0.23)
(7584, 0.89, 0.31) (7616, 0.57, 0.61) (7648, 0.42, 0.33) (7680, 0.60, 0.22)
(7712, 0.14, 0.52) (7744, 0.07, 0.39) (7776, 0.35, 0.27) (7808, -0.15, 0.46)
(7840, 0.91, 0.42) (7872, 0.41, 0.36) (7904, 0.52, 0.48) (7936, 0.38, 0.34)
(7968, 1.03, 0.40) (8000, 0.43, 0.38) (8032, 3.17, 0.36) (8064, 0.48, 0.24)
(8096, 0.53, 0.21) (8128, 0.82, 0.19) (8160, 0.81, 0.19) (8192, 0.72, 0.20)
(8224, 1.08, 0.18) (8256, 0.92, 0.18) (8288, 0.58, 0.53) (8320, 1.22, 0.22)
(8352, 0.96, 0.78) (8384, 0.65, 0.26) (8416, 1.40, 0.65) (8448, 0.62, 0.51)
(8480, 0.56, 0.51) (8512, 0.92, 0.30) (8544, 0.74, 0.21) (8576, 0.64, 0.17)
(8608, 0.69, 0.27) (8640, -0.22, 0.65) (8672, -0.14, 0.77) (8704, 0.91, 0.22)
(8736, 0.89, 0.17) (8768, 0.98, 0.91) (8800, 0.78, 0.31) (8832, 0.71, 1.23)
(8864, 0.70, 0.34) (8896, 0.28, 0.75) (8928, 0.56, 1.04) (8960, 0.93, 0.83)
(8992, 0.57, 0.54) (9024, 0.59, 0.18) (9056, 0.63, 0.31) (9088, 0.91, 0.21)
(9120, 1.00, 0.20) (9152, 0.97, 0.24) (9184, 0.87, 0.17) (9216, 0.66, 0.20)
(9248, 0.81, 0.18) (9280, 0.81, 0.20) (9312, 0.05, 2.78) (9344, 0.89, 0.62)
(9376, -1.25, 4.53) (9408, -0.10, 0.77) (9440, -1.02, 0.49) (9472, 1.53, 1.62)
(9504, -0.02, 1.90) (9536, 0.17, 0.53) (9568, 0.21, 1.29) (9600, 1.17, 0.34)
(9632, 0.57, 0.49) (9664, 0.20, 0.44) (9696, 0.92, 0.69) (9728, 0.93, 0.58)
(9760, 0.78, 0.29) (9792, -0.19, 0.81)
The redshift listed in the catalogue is 1.15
